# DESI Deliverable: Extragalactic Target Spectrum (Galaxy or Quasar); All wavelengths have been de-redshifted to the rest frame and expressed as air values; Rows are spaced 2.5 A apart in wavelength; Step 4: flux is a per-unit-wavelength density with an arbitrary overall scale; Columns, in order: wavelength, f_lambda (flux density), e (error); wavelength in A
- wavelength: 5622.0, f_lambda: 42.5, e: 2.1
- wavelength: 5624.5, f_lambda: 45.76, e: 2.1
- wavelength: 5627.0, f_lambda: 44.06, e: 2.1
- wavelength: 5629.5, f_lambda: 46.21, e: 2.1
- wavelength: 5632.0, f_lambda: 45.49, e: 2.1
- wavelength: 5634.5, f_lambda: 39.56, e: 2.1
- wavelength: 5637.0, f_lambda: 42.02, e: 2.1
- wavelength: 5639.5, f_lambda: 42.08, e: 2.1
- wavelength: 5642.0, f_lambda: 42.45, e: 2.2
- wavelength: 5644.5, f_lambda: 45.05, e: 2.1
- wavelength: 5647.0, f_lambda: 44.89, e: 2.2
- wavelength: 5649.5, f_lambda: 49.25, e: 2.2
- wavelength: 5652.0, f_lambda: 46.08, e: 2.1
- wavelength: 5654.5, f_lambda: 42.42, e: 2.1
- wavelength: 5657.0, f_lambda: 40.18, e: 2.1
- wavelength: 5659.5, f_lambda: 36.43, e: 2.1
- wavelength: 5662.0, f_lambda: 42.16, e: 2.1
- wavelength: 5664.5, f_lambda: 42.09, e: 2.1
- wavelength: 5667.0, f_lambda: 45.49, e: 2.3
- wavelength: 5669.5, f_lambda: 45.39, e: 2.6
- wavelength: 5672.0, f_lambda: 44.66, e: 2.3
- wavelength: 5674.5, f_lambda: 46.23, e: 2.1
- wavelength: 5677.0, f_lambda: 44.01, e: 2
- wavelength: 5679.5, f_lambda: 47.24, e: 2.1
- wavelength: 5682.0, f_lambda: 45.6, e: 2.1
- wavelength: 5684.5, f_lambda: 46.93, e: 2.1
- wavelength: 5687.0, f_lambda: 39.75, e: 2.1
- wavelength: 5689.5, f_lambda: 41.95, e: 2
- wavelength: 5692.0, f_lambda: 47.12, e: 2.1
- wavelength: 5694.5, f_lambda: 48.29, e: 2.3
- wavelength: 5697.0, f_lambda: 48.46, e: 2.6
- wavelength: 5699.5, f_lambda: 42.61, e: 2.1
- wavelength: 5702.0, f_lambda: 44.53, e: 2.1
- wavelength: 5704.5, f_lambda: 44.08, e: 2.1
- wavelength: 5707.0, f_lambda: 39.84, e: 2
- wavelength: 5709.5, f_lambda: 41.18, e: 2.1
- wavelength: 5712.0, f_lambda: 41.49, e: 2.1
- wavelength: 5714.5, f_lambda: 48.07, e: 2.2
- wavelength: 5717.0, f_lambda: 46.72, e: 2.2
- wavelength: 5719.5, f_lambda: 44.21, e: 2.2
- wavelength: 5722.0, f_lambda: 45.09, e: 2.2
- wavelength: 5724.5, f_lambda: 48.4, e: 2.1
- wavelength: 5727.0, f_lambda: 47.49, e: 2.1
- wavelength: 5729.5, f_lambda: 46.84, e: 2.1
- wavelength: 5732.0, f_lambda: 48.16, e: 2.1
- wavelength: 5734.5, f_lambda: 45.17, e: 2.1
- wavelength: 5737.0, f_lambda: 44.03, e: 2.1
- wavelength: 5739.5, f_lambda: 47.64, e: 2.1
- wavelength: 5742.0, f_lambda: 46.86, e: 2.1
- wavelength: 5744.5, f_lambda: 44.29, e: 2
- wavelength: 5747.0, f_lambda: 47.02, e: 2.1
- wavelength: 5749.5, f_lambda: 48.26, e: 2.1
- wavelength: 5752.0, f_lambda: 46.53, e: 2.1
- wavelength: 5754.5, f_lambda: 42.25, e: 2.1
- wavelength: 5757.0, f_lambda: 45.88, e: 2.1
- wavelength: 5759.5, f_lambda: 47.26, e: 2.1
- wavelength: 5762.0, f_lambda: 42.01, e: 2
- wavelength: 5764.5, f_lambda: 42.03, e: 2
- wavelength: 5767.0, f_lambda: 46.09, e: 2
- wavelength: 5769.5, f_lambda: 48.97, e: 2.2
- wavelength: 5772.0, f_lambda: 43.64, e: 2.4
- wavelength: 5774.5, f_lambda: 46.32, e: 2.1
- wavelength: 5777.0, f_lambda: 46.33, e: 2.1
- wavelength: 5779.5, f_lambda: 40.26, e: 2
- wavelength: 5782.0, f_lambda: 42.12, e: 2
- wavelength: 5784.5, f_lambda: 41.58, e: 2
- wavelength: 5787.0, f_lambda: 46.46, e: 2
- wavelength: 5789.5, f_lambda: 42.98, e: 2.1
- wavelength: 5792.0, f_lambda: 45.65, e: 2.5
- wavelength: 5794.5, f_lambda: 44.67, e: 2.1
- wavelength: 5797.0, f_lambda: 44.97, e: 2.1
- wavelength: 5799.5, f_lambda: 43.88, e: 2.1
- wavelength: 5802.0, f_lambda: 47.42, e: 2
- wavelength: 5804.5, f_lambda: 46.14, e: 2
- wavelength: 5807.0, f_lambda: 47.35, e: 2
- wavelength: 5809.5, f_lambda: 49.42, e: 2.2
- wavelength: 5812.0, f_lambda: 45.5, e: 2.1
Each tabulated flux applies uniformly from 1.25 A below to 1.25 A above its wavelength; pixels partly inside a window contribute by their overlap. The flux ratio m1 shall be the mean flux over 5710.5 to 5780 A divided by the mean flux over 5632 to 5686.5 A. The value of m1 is 1.04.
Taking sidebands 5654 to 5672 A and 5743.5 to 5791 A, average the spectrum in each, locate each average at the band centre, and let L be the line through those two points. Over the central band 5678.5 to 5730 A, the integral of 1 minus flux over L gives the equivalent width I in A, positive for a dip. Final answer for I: -2.1 A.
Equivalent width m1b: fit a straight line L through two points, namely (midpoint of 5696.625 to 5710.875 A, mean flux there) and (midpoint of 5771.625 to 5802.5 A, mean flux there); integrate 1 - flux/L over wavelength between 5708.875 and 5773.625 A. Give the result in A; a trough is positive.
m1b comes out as -2.98 A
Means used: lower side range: 43.1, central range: 45.6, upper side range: 44.3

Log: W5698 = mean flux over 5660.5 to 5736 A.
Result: 44.9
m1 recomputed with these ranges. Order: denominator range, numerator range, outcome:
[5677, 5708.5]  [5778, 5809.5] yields 1.00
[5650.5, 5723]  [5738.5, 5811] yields 1.03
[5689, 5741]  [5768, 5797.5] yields 0.98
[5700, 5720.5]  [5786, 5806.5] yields 1.04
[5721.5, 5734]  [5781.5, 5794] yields 0.93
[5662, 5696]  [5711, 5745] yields 1.03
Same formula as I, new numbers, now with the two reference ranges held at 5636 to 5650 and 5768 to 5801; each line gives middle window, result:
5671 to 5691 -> -0.18 A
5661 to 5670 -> 0.09 A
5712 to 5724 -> -0.38 A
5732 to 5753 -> -0.94 A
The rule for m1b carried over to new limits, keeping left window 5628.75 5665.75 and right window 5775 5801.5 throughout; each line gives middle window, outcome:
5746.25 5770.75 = -0.98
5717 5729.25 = -0.78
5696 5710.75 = 0.03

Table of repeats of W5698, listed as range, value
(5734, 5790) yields 45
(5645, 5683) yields 44.1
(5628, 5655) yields 44.2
